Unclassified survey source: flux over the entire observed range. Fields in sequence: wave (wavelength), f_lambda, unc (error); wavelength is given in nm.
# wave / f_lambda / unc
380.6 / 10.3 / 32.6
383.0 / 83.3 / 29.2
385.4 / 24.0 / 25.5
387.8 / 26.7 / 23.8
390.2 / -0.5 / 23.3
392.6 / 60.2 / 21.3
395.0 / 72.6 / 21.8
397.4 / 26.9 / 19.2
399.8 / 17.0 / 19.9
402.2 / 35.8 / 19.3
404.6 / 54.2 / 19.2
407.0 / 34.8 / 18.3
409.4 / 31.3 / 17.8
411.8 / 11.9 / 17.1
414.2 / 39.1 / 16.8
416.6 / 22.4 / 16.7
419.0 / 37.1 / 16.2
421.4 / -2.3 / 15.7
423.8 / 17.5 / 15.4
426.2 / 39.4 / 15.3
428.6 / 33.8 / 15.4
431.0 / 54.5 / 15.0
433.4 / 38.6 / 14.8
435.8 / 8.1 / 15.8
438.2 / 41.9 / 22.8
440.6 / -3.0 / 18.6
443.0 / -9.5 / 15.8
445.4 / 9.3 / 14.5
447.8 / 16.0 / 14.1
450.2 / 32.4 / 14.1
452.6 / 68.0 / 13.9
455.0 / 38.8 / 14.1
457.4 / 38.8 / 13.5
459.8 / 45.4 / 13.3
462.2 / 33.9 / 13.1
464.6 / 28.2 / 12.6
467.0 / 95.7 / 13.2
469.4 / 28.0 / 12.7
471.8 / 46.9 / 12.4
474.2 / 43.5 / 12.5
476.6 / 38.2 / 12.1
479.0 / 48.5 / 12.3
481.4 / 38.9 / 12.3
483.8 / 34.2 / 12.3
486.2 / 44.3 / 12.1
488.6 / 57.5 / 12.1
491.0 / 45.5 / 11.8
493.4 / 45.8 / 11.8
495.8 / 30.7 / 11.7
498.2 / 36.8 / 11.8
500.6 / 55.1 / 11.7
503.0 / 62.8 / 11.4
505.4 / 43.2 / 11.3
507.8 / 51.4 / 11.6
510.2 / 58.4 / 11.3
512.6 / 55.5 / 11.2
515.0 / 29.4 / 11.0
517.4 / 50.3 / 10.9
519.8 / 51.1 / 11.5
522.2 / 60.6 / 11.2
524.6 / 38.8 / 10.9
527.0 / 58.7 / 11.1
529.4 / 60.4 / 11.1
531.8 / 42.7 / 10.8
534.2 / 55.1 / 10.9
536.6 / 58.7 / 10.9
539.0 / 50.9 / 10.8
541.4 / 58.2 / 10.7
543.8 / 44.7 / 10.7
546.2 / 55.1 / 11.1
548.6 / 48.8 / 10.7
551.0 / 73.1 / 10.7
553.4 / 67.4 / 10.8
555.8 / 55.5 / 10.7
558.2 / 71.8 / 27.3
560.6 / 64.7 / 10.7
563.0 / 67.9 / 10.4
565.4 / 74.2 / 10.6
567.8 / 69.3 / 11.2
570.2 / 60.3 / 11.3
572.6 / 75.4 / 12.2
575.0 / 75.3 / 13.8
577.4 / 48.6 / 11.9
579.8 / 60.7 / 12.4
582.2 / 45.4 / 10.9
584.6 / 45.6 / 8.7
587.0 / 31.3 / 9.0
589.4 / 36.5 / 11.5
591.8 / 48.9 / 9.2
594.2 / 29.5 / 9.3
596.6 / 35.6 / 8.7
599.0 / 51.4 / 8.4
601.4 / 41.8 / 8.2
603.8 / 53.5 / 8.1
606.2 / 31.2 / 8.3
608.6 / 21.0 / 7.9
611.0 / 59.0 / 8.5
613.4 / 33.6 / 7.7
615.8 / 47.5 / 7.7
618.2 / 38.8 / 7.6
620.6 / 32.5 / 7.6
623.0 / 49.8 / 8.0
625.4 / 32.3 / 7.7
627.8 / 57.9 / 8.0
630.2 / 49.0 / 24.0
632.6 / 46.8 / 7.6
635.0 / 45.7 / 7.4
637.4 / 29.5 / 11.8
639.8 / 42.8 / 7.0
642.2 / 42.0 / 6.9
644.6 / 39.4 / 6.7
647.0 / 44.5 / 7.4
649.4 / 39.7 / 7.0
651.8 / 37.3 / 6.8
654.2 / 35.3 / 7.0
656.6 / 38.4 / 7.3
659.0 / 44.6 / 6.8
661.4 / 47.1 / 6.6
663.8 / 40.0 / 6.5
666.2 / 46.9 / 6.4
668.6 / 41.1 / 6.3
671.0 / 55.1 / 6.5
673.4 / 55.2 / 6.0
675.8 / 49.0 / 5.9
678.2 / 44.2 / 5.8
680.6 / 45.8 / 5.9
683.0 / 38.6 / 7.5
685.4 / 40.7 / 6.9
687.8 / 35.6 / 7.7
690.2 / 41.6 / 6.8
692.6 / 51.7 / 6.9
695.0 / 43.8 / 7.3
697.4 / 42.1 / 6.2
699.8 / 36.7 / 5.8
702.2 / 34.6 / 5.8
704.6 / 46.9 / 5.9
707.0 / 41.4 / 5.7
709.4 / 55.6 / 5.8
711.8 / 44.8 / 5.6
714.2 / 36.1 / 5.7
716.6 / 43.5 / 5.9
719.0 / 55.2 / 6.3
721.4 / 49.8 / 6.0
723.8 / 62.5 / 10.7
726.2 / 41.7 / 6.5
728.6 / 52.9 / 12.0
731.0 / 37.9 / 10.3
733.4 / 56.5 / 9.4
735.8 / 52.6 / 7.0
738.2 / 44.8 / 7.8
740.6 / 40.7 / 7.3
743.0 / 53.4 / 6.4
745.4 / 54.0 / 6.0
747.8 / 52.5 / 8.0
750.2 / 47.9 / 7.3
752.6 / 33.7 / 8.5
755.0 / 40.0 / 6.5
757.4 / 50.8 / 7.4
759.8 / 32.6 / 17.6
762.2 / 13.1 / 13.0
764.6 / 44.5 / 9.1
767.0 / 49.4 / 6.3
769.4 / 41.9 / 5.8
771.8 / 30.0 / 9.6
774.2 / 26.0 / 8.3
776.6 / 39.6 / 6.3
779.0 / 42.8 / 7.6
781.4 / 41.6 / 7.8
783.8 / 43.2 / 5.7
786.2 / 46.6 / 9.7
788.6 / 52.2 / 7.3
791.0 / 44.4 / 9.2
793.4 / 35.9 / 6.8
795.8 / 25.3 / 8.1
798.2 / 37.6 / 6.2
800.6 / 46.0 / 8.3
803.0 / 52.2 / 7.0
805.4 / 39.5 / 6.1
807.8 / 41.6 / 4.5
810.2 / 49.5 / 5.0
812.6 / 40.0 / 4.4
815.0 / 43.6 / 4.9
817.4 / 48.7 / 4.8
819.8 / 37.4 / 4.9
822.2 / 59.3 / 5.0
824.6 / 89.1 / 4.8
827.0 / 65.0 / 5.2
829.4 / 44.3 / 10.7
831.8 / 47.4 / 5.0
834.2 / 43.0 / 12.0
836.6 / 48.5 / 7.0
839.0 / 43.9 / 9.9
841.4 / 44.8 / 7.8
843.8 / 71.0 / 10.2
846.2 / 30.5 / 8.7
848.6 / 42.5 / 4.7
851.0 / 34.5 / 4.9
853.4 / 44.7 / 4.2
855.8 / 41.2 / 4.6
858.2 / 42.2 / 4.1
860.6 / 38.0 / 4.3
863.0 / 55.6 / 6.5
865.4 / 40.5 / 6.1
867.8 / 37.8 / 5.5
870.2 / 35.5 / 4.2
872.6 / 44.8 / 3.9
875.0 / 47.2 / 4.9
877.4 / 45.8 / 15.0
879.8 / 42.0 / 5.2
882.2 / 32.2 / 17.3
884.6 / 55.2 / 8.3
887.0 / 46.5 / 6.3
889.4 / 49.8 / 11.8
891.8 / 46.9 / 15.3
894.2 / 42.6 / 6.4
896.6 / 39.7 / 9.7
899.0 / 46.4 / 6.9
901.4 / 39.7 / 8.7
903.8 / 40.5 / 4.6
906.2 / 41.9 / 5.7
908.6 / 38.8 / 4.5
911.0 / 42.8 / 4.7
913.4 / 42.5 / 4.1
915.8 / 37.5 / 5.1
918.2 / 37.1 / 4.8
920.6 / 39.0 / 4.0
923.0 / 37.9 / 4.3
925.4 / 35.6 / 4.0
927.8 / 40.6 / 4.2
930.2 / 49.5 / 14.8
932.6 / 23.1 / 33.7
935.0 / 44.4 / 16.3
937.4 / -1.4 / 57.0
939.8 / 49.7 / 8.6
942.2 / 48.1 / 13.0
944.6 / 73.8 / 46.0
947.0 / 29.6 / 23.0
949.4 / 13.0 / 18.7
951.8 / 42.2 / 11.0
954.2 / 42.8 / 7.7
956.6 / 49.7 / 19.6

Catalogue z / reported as 0.255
